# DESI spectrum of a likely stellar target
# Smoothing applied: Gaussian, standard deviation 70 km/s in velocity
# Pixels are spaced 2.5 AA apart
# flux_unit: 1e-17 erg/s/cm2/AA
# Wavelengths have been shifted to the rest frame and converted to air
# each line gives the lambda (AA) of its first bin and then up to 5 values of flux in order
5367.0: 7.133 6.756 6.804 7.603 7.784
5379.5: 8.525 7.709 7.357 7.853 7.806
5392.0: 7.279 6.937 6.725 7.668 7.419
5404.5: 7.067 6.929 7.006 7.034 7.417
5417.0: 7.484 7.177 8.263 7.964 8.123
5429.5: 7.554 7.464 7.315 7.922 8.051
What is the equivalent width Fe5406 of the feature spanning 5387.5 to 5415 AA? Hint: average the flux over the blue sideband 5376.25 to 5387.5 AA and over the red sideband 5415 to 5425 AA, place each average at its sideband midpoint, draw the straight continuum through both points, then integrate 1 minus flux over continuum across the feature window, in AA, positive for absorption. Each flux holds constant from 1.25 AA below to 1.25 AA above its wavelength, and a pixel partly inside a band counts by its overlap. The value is 1.9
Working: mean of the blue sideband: 7.85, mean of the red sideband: 7.68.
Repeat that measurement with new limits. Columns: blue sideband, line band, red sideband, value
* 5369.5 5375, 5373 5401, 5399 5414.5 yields -1.8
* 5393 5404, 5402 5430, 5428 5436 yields -0.4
